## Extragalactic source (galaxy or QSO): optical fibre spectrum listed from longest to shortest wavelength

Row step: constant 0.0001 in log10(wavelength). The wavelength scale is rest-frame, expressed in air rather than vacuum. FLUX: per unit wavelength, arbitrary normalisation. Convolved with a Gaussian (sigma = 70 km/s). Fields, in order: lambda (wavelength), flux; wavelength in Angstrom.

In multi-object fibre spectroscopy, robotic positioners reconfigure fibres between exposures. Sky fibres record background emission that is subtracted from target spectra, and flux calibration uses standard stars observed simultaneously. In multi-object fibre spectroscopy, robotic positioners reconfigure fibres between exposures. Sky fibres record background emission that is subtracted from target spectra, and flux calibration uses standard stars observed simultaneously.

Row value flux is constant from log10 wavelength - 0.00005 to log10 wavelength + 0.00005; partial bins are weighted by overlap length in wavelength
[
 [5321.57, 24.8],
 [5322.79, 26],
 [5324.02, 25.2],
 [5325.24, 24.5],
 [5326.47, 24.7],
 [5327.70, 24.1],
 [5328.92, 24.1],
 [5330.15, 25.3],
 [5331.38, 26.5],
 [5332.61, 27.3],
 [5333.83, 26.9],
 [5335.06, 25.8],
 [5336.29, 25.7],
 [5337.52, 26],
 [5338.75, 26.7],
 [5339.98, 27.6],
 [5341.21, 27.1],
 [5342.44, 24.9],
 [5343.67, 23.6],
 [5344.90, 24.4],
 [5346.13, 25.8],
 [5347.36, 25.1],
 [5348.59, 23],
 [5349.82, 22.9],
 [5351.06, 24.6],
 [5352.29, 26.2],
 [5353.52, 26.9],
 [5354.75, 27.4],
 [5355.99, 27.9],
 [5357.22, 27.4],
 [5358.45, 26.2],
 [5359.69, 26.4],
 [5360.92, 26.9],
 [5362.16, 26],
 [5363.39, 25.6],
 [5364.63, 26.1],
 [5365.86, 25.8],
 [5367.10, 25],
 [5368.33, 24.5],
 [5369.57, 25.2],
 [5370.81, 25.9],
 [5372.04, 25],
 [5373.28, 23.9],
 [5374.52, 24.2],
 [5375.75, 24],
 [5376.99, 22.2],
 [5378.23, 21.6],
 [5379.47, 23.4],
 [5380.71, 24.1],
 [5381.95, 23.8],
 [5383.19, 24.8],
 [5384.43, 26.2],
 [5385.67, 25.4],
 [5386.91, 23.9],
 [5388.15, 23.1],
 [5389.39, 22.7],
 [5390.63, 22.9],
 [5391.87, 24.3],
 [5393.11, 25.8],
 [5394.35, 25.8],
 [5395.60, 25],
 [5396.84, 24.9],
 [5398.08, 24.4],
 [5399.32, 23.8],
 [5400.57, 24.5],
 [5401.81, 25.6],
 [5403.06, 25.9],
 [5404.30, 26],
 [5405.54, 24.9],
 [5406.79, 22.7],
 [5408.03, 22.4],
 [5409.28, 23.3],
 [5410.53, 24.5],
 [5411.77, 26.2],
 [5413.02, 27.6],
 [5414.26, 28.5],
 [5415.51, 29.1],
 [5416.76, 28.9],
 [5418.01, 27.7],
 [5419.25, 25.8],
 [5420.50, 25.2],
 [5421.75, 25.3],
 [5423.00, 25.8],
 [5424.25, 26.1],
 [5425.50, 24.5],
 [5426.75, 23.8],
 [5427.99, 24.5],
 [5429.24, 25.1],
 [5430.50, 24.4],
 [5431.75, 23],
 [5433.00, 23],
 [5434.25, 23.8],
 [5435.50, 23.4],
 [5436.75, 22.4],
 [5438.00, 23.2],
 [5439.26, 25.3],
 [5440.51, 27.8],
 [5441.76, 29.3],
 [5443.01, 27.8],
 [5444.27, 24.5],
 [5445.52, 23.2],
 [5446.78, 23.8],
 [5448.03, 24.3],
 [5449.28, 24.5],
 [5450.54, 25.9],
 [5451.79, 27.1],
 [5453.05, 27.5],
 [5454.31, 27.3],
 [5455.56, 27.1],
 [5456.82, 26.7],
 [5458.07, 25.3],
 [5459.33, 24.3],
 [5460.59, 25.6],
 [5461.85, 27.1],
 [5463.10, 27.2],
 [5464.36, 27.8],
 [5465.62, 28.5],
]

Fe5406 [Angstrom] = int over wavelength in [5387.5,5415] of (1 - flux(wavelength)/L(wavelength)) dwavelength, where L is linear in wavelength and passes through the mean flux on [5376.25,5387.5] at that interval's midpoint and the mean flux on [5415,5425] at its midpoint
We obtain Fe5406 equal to 0.6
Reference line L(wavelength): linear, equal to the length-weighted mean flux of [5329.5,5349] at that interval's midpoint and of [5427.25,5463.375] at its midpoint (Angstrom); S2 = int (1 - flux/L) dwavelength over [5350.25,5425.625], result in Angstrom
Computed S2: 0.9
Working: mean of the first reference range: 25.8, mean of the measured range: 25.2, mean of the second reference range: 25.3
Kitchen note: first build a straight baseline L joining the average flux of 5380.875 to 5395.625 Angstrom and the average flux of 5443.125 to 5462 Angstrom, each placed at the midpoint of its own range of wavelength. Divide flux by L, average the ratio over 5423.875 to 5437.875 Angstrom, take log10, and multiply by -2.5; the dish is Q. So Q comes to 0.056 mag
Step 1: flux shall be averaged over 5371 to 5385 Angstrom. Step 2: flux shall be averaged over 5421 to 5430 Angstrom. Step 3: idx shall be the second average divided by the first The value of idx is 1.04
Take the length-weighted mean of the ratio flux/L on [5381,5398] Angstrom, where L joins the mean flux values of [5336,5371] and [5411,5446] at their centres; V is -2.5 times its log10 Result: 0.05 mag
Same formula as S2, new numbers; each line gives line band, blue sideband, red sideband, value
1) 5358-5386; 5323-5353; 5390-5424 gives 0.6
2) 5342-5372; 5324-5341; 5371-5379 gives -1.3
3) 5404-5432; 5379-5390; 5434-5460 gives -0.7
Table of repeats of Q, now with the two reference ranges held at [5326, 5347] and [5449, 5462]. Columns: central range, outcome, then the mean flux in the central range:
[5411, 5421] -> -0.054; 27.4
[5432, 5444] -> 0.047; 25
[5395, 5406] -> 0.040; 25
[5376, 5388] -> 0.087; 23.9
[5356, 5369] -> -0.012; 26.1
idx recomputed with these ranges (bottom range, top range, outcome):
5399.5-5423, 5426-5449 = 0.96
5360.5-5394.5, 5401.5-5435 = 1.03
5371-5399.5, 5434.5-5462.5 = 1.06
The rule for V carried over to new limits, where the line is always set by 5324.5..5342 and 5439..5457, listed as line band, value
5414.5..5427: -0.01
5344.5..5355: 0.03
